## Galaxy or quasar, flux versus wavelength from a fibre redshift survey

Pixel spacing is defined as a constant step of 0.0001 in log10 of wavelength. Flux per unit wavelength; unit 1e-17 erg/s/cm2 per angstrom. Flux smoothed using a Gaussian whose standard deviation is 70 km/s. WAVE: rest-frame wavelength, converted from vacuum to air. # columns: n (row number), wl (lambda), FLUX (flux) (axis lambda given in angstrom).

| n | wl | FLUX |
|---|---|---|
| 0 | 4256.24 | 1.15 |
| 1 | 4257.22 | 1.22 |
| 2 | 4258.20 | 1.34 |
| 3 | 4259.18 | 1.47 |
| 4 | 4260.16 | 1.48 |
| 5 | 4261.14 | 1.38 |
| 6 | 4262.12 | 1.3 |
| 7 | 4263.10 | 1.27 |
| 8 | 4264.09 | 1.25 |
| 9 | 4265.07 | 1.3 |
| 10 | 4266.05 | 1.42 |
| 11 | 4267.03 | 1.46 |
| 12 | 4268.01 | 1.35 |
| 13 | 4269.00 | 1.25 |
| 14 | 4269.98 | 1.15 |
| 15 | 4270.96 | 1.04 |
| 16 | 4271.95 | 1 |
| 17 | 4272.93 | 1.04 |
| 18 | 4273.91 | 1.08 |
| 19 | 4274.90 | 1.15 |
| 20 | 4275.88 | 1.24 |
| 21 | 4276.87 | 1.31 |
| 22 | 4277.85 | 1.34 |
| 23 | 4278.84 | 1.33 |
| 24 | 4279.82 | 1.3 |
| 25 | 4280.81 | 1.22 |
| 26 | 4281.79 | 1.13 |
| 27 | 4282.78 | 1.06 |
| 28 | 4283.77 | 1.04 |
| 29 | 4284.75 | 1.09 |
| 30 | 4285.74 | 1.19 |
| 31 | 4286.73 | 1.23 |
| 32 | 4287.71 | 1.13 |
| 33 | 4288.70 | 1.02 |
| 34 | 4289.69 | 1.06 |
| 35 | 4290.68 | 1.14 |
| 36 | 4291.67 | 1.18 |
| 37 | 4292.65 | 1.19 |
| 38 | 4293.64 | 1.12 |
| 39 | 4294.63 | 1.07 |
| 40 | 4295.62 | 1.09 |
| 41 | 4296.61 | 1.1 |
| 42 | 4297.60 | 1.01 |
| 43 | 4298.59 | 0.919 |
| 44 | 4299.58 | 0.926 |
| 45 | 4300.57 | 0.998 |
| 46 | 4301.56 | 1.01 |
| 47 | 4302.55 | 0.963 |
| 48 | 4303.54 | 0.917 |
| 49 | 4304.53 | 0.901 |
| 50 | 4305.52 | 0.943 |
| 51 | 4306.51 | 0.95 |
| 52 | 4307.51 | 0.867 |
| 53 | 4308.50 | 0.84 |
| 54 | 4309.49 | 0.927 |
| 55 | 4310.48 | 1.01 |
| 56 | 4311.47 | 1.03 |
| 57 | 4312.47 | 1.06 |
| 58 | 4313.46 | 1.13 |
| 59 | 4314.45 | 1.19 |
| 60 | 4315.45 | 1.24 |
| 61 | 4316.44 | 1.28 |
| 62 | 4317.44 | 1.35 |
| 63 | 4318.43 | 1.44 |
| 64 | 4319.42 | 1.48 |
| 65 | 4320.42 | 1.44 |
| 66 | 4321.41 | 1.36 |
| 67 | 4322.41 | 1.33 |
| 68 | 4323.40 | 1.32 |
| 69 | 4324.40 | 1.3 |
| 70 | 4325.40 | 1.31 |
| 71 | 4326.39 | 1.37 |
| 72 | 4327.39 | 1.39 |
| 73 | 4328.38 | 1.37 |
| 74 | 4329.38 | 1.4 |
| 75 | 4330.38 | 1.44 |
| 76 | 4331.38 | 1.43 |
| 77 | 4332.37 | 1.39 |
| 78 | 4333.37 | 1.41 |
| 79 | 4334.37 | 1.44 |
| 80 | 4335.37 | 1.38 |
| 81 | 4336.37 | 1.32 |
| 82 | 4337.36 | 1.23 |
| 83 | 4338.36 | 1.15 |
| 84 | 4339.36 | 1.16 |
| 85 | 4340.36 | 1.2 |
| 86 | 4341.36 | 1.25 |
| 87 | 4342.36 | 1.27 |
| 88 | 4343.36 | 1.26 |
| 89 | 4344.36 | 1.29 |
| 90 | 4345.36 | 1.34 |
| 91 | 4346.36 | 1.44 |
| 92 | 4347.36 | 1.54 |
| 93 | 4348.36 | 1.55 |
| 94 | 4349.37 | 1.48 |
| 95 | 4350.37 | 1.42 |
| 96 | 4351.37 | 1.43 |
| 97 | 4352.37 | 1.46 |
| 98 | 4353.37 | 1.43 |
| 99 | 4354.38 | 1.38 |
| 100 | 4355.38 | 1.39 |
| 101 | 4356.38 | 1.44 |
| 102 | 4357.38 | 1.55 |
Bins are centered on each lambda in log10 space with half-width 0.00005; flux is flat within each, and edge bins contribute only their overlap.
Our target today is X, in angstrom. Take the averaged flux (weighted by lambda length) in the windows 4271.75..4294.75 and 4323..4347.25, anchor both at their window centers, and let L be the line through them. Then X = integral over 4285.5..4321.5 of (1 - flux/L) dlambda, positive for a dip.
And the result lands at 3.8 angstrom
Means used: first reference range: 1.16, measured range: 1.1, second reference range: 1.33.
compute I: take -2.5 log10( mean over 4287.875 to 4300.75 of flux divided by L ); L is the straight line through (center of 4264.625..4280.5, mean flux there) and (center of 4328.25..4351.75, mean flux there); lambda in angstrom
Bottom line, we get 0.19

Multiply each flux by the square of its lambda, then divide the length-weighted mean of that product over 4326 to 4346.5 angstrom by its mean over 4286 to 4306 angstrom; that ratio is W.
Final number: 1.3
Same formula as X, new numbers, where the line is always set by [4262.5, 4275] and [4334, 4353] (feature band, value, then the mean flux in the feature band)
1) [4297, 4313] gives 4.05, 0.956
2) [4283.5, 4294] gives 1.03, 1.13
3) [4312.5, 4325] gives -0.07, 1.31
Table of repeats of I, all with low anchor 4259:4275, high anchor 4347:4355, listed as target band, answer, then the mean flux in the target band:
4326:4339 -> 0.04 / 1.36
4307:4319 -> 0.22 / 1.12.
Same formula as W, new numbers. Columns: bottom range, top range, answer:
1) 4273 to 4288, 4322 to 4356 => 1.18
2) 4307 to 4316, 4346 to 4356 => 1.43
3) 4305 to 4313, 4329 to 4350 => 1.44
